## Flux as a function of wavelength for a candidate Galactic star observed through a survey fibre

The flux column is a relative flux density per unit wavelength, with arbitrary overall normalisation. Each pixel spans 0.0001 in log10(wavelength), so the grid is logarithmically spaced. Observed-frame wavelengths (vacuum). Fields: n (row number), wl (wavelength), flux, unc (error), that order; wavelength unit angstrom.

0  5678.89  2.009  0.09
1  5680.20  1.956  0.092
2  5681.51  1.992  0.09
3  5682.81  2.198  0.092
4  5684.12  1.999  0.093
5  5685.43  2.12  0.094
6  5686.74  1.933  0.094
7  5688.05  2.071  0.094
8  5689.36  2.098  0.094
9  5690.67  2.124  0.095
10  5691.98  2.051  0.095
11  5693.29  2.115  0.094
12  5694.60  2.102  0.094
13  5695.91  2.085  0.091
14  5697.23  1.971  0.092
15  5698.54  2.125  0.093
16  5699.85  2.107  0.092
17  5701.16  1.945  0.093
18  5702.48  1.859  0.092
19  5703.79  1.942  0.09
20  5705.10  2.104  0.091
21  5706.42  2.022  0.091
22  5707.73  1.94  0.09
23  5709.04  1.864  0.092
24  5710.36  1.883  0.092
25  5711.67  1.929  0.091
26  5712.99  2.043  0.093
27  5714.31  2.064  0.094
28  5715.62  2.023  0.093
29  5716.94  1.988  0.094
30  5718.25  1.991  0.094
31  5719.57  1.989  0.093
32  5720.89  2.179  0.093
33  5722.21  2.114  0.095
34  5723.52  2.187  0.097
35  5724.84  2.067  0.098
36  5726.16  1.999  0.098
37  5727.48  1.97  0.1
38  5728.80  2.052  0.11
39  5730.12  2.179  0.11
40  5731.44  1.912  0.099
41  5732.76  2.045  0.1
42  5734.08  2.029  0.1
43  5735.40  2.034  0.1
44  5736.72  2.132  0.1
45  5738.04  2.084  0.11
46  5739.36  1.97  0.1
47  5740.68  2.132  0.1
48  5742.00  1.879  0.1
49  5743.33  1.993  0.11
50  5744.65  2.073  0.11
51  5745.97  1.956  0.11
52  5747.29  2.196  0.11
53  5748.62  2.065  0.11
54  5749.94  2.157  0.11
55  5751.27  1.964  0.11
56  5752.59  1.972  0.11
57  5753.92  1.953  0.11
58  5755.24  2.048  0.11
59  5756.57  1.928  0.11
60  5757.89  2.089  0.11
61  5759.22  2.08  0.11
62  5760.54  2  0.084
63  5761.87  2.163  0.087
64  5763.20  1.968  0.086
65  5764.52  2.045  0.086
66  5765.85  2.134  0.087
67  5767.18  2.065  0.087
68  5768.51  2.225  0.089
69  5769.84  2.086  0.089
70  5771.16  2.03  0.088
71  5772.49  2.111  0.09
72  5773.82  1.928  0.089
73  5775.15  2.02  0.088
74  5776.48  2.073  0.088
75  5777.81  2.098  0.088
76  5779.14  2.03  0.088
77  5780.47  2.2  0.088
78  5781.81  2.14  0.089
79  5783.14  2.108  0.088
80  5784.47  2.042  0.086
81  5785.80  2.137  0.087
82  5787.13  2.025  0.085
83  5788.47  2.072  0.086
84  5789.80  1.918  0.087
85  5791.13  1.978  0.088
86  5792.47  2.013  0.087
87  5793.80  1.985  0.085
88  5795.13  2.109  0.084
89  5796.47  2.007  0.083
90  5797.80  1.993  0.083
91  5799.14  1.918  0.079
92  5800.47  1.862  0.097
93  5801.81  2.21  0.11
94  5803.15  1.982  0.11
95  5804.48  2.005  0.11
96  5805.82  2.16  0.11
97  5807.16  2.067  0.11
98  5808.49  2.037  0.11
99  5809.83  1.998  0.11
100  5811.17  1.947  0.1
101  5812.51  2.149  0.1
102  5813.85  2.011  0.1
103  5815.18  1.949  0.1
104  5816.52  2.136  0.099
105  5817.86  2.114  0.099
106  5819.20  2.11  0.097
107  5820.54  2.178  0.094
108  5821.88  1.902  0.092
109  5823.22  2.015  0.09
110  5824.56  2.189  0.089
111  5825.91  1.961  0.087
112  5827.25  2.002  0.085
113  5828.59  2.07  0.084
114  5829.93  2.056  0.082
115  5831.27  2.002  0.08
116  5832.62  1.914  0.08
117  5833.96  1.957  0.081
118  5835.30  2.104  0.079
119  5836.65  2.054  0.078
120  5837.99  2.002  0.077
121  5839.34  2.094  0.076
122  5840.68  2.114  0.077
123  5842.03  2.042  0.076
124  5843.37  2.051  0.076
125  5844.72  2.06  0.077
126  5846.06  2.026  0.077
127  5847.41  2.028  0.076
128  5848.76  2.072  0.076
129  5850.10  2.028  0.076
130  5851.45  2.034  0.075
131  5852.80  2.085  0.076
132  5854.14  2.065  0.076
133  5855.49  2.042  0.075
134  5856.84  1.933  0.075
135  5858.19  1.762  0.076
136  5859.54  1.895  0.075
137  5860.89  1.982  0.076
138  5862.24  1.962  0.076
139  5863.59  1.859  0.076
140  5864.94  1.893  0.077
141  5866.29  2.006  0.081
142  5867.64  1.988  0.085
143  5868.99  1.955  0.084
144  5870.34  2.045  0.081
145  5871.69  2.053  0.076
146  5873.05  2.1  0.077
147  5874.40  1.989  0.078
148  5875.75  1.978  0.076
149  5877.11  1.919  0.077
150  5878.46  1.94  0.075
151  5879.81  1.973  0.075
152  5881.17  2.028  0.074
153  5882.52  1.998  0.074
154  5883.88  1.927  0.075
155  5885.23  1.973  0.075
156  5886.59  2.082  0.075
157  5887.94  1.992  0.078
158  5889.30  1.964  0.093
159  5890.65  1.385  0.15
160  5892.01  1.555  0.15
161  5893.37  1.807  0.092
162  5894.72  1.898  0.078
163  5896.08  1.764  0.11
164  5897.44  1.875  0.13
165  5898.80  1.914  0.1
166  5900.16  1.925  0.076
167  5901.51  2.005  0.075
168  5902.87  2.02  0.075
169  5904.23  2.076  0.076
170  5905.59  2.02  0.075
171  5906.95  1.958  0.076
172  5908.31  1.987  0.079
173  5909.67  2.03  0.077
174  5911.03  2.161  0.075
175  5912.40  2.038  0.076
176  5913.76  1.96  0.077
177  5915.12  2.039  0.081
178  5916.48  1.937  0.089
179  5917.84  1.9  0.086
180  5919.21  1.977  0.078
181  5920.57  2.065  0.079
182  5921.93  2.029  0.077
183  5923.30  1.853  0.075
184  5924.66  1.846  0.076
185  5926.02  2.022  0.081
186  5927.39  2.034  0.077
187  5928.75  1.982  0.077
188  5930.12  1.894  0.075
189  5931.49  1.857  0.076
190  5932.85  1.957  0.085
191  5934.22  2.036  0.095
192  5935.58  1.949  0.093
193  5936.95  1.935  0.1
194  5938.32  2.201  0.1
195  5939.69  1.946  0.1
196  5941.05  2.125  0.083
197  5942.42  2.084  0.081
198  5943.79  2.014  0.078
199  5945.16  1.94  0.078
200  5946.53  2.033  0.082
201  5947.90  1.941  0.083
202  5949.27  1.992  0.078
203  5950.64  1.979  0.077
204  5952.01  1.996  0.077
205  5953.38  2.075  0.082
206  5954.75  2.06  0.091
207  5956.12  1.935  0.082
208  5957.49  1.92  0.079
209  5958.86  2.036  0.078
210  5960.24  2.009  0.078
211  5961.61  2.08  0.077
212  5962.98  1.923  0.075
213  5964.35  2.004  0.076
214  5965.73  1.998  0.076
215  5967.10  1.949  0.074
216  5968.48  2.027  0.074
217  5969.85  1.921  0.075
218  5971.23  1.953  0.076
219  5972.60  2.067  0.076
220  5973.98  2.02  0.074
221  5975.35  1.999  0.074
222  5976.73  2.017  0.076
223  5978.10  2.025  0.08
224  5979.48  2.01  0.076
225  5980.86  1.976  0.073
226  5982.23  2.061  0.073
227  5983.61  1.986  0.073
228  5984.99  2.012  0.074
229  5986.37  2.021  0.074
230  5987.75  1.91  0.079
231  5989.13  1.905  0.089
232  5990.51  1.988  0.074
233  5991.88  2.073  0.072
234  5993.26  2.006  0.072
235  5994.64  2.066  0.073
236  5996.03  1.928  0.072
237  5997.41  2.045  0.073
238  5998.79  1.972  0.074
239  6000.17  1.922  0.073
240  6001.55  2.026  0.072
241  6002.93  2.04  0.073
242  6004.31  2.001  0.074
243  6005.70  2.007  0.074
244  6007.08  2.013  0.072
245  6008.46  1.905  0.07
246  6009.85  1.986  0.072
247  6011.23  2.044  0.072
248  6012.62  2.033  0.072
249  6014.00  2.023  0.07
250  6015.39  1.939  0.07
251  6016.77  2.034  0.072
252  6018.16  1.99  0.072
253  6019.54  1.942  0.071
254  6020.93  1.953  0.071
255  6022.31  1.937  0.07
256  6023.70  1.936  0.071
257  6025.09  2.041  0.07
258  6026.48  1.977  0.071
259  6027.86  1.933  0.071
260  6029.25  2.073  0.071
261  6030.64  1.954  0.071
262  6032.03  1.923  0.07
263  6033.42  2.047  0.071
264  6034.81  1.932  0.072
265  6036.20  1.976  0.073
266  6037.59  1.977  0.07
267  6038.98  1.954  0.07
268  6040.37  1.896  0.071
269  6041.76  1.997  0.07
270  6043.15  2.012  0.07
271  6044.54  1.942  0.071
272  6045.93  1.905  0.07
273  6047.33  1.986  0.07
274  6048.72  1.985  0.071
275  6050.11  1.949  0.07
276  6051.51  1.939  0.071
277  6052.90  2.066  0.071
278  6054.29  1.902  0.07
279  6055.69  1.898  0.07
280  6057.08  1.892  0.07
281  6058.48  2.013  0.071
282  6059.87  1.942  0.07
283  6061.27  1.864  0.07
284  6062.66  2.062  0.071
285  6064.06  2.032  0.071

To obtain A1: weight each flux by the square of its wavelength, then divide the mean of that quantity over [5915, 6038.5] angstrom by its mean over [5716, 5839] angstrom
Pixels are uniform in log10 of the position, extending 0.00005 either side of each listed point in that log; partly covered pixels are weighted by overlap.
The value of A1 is 1.0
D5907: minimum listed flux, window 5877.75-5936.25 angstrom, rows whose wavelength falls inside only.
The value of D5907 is 1.385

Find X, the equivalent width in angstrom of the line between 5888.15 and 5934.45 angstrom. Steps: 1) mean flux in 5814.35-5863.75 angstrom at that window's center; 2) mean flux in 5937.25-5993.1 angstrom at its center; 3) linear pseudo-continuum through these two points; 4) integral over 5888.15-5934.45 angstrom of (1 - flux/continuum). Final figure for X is 1.8 angstrom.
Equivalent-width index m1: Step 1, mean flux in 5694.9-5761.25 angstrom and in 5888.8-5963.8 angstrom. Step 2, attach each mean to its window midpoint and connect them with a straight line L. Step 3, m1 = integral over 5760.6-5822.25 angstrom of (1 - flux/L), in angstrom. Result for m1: -1.4 angstrom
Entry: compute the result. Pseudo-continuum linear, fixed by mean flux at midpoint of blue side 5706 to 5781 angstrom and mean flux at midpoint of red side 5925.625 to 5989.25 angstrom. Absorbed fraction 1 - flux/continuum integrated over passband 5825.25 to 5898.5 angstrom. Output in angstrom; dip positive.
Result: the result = 1.7 angstrom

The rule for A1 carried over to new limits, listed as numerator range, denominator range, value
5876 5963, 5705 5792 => 1.02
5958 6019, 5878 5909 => 1.08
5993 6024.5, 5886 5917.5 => 1.07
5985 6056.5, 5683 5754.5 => 1.08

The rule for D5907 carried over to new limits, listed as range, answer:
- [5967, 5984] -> 1.921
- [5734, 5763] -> 1.879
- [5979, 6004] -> 1.905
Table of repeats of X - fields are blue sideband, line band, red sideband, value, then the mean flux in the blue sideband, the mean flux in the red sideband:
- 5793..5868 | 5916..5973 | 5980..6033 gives 0.4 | 2.02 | 1.99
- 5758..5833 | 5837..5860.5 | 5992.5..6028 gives 0.2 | 2.05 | 1.99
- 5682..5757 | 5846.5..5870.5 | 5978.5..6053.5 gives 0.4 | 2.03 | 1.98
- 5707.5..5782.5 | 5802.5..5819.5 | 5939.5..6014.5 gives -0.2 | 2.04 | 2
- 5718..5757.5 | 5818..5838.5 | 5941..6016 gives -0.1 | 2.04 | 2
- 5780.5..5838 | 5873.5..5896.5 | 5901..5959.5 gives 1.3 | 2.04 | 2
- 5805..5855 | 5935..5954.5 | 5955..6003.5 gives -0.1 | 2.05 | 2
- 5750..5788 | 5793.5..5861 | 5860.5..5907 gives -1.1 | 2.06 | 1.94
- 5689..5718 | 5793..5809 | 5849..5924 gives -0.3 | 2.02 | 1.96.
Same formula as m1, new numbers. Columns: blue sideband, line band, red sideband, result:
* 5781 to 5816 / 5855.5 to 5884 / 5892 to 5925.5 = 0.3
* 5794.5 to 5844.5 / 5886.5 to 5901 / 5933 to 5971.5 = 1.4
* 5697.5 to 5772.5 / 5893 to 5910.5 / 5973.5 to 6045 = 0.5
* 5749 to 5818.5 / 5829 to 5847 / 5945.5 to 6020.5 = 0.0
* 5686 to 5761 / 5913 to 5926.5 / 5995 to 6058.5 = 0.2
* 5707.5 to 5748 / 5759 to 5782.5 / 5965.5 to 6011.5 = -0.6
